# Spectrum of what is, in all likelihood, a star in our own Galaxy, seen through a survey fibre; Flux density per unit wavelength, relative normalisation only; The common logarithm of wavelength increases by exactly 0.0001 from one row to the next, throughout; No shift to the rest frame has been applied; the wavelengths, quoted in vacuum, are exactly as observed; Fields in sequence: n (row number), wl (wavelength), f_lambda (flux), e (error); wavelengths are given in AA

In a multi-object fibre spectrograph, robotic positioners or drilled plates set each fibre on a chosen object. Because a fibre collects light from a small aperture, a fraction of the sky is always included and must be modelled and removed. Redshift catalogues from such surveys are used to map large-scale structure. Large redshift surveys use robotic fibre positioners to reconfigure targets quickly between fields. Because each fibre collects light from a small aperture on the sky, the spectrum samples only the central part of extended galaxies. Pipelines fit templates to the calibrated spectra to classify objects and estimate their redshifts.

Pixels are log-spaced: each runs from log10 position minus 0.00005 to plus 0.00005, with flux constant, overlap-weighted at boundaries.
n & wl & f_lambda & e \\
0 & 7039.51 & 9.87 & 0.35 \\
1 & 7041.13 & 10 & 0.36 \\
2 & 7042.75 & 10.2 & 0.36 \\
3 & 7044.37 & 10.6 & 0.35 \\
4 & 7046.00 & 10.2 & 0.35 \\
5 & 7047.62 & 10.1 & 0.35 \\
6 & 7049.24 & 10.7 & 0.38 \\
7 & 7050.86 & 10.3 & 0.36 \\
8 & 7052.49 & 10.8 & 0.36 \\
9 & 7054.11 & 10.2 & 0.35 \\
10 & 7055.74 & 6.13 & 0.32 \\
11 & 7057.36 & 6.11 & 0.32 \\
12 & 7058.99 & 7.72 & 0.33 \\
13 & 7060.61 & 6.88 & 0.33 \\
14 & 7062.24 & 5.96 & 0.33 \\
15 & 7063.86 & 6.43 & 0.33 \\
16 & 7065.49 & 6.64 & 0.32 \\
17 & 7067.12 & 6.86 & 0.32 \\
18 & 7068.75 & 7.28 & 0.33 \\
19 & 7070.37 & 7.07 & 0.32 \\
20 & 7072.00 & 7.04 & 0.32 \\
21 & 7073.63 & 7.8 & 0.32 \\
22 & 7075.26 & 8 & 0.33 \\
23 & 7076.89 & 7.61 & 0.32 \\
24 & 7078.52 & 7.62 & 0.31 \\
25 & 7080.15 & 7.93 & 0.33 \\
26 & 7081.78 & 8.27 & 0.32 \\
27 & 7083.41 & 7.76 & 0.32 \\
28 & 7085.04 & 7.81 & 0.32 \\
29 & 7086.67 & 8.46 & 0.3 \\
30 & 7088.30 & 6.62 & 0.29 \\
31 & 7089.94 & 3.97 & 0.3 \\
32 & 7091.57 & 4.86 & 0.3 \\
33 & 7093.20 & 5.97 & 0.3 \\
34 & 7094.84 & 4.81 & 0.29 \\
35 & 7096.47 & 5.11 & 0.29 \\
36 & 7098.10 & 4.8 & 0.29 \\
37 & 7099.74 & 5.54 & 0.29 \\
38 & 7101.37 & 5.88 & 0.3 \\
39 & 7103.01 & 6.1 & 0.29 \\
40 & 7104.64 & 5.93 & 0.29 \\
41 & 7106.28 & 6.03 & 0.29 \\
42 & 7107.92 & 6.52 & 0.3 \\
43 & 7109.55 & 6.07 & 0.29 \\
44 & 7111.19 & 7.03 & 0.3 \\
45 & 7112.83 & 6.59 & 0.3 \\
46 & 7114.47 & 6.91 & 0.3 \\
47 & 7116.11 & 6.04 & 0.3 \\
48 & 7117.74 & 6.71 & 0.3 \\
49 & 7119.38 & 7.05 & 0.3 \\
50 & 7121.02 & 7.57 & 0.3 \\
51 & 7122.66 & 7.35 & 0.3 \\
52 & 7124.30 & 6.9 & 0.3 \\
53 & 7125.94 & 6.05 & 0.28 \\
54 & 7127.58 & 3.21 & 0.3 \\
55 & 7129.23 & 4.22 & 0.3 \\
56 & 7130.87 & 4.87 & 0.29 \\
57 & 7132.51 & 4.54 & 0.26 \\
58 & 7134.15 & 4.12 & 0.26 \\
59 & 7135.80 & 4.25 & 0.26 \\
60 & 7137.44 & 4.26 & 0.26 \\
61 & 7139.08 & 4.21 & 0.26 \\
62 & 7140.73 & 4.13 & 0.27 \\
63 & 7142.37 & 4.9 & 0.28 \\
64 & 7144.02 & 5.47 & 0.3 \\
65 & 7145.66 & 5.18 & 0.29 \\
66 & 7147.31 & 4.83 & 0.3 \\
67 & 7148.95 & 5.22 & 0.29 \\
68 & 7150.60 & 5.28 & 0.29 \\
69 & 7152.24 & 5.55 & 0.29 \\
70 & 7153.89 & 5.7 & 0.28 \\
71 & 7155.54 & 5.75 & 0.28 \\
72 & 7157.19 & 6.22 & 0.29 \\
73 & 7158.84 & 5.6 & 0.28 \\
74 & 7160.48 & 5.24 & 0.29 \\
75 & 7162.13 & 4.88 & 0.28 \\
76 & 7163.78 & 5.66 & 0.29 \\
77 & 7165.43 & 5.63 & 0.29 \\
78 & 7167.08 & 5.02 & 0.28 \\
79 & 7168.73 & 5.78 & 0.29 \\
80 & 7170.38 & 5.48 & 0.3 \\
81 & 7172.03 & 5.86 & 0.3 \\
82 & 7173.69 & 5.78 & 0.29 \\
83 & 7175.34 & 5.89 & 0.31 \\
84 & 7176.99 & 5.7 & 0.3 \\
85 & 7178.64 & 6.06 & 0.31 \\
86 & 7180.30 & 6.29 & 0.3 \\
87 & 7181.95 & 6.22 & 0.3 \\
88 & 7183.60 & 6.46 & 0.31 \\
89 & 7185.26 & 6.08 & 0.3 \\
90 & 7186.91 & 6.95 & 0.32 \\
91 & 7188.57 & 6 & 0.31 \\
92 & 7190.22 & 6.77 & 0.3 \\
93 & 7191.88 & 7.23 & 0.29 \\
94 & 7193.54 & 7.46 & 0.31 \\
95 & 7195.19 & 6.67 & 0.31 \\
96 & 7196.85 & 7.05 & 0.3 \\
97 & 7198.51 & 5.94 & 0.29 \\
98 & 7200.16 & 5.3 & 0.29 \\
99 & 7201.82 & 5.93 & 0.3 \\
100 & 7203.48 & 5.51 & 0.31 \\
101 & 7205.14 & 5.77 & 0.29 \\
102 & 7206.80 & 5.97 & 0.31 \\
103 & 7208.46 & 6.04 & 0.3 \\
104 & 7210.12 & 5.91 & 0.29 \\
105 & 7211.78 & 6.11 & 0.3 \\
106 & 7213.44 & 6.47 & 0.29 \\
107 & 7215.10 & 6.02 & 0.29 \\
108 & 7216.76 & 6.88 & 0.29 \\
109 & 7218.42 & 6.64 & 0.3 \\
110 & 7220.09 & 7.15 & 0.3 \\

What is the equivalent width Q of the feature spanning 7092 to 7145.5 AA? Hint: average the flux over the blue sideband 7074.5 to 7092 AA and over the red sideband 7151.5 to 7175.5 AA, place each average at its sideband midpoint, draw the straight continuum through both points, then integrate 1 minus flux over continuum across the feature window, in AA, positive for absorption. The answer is 7.6 AA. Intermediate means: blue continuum 7.22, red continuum 5.59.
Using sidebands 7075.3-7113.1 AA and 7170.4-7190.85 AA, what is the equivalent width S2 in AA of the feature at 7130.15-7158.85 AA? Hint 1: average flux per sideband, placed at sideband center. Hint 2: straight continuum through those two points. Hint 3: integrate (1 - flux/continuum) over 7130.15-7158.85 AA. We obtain 5.8 AA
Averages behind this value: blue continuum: 6.43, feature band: 4.99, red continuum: 6.14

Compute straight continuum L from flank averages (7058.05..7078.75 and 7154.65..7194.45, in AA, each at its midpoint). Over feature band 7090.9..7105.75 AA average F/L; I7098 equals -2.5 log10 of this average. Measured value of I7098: 0.239 mag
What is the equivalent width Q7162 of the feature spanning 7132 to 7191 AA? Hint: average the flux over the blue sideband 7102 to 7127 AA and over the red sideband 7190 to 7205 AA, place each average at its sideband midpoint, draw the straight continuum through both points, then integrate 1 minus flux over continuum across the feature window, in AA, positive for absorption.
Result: 8.9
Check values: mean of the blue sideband 6.55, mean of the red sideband 6.38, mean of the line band 5.48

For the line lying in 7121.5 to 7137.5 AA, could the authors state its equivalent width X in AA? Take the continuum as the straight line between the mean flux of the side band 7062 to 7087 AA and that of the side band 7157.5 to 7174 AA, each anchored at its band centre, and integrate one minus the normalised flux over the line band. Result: 3.1 AA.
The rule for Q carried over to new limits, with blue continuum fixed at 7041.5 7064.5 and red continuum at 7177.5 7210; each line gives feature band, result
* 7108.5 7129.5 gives 3.5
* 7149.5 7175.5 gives 4.8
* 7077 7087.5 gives 0.4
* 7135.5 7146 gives 3.8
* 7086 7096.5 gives 3.1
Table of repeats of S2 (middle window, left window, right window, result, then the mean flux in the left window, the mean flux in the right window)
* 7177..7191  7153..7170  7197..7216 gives -1.4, 5.55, 5.95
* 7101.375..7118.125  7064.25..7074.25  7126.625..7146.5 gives -2.7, 7.07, 4.46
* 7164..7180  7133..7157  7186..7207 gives -0.1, 4.95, 6.36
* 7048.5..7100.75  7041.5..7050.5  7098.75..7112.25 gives 7.5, 10.3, 6.13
